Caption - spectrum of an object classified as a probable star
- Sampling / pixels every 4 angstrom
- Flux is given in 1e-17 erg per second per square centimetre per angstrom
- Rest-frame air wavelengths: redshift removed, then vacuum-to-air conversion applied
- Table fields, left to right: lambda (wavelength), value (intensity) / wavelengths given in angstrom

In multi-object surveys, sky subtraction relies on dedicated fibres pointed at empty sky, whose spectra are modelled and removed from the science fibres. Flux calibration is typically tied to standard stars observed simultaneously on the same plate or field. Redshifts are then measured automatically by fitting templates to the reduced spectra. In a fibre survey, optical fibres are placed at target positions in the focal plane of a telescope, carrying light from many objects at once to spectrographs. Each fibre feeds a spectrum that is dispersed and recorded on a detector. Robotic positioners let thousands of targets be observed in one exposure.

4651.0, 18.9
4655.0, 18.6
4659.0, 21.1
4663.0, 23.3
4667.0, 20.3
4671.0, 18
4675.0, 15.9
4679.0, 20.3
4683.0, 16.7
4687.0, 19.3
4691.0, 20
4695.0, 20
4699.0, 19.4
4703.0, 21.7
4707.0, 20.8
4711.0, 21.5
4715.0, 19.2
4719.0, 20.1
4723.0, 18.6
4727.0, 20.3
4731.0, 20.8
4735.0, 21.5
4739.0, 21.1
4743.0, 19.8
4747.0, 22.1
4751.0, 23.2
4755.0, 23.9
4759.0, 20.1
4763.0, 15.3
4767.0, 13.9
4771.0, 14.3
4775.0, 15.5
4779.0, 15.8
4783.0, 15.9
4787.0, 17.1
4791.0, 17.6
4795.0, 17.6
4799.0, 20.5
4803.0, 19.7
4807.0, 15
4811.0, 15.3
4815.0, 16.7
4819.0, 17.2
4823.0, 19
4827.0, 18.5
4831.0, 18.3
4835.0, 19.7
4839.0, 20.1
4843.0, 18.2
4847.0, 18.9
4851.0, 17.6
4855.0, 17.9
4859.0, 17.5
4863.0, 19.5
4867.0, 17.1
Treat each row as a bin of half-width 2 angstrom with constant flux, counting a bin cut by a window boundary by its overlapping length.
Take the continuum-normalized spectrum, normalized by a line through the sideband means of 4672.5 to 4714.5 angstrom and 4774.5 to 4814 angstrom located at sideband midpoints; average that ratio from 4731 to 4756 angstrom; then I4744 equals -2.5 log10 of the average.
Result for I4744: -0.19 mag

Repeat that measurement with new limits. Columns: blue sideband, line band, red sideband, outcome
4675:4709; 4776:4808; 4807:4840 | 0.05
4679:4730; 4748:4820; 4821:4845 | 0.10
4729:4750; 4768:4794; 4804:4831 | 0.19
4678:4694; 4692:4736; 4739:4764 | -0.02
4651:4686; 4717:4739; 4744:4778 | -0.09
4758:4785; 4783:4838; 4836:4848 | -0.02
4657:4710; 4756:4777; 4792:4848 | 0.16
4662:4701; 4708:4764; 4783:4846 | -0.11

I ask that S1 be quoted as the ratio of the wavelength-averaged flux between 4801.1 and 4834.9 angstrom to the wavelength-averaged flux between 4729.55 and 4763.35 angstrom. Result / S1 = 0.8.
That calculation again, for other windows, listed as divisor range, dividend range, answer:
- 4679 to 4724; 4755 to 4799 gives 0.85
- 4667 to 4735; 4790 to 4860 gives 0.92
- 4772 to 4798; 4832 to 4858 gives 1.12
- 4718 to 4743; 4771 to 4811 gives 0.83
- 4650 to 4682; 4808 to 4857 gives 0.93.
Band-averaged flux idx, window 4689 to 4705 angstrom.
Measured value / 20.3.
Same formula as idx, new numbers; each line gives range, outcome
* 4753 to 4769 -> 18.3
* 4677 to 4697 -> 19.3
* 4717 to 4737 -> 20.3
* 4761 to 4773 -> 14.5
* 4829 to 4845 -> 19.1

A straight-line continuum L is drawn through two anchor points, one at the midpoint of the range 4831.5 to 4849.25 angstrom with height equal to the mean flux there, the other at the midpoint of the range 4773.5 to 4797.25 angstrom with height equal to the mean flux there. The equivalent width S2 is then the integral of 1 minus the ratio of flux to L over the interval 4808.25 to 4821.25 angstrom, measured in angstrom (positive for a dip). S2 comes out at 1.2 angstrom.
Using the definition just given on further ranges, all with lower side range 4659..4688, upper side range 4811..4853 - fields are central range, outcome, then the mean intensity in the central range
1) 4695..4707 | -0.90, 20.5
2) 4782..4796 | 1.09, 17.1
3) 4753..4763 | -1.03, 20.7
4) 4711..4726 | -0.55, 19.7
